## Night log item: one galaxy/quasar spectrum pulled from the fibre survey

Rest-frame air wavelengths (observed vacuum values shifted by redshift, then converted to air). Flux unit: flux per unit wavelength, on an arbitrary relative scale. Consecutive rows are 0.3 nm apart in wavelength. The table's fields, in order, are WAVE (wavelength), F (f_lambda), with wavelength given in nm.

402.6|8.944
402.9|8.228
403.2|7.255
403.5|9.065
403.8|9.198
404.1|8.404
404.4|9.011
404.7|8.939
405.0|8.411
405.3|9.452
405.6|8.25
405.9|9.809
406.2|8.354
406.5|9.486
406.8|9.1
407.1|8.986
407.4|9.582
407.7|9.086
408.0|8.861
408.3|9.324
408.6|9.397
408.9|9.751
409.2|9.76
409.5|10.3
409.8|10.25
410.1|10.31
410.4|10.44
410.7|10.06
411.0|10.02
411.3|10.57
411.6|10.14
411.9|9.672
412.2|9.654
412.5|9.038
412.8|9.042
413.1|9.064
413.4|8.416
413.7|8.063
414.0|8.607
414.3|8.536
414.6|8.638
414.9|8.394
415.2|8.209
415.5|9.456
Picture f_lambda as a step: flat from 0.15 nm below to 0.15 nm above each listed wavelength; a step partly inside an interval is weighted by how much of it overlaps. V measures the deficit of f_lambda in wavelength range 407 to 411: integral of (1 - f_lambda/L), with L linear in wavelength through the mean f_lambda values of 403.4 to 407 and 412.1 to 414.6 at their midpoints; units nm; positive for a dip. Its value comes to -0.38 nm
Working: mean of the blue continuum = 8.96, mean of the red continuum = 8.78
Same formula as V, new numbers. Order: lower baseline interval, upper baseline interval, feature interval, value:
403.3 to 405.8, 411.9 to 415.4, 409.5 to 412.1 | -0.42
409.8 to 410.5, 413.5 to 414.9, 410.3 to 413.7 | -0.03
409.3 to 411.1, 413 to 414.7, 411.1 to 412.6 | -0.06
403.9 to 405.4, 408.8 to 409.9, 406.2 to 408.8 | 0.10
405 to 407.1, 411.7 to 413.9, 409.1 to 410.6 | -0.20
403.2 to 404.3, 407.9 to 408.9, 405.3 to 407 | -0.01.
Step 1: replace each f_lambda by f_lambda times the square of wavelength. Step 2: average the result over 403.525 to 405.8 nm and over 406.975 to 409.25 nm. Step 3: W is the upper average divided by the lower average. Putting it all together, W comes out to 1.1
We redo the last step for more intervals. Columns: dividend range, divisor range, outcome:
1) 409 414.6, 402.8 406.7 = 1.12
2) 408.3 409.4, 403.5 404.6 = 1.11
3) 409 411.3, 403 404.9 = 1.22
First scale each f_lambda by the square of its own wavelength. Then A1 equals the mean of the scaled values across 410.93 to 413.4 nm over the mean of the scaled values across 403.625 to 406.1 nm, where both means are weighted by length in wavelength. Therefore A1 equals 1.1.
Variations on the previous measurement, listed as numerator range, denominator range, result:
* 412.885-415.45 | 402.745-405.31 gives 1.04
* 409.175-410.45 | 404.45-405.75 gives 1.19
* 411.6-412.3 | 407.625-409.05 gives 1.07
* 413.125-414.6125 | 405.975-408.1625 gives 0.96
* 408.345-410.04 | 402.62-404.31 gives 1.20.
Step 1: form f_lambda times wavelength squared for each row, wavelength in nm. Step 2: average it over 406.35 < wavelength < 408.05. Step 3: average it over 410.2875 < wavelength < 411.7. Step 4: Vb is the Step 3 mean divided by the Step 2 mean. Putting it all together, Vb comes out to 1.13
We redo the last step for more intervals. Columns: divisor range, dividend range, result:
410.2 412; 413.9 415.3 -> 0.85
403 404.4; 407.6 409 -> 1.11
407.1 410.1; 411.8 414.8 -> 0.94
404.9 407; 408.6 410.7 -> 1.14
